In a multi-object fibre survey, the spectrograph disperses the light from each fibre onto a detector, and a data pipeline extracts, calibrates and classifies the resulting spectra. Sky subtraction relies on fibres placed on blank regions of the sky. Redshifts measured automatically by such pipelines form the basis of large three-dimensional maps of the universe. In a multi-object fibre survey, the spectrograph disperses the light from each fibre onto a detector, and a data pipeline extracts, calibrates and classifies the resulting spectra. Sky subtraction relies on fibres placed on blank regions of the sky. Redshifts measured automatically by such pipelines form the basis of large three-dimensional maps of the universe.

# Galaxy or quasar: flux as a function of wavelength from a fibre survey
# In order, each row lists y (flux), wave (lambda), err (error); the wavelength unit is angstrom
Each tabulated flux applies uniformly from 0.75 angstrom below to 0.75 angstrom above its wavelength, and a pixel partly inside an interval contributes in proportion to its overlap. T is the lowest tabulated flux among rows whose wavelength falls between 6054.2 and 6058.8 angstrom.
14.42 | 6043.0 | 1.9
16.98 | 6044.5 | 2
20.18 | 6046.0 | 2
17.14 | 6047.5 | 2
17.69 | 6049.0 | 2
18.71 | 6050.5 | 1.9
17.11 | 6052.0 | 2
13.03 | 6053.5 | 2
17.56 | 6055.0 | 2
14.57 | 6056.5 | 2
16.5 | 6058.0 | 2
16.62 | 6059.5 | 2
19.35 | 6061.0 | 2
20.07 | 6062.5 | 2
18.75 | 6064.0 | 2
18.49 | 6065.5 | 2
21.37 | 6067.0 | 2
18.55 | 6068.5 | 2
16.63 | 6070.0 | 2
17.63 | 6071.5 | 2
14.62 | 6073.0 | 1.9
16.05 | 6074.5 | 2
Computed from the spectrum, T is 14.57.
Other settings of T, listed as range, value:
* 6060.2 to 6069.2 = 18.49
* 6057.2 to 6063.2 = 16.5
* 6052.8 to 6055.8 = 13.03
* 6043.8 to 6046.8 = 16.98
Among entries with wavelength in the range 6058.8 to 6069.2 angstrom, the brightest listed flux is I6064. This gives 21.37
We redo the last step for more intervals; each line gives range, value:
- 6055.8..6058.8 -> 16.5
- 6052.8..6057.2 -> 17.56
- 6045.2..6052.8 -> 20.18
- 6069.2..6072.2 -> 17.63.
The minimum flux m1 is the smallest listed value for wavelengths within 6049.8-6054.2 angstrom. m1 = 13.03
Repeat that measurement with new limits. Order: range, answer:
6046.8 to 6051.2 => 17.14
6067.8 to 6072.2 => 16.63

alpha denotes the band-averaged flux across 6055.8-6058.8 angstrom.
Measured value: 15.6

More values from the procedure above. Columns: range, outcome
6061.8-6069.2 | 19.4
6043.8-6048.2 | 18.1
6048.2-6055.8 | 16.8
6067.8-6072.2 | 17.6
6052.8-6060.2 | 15.7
